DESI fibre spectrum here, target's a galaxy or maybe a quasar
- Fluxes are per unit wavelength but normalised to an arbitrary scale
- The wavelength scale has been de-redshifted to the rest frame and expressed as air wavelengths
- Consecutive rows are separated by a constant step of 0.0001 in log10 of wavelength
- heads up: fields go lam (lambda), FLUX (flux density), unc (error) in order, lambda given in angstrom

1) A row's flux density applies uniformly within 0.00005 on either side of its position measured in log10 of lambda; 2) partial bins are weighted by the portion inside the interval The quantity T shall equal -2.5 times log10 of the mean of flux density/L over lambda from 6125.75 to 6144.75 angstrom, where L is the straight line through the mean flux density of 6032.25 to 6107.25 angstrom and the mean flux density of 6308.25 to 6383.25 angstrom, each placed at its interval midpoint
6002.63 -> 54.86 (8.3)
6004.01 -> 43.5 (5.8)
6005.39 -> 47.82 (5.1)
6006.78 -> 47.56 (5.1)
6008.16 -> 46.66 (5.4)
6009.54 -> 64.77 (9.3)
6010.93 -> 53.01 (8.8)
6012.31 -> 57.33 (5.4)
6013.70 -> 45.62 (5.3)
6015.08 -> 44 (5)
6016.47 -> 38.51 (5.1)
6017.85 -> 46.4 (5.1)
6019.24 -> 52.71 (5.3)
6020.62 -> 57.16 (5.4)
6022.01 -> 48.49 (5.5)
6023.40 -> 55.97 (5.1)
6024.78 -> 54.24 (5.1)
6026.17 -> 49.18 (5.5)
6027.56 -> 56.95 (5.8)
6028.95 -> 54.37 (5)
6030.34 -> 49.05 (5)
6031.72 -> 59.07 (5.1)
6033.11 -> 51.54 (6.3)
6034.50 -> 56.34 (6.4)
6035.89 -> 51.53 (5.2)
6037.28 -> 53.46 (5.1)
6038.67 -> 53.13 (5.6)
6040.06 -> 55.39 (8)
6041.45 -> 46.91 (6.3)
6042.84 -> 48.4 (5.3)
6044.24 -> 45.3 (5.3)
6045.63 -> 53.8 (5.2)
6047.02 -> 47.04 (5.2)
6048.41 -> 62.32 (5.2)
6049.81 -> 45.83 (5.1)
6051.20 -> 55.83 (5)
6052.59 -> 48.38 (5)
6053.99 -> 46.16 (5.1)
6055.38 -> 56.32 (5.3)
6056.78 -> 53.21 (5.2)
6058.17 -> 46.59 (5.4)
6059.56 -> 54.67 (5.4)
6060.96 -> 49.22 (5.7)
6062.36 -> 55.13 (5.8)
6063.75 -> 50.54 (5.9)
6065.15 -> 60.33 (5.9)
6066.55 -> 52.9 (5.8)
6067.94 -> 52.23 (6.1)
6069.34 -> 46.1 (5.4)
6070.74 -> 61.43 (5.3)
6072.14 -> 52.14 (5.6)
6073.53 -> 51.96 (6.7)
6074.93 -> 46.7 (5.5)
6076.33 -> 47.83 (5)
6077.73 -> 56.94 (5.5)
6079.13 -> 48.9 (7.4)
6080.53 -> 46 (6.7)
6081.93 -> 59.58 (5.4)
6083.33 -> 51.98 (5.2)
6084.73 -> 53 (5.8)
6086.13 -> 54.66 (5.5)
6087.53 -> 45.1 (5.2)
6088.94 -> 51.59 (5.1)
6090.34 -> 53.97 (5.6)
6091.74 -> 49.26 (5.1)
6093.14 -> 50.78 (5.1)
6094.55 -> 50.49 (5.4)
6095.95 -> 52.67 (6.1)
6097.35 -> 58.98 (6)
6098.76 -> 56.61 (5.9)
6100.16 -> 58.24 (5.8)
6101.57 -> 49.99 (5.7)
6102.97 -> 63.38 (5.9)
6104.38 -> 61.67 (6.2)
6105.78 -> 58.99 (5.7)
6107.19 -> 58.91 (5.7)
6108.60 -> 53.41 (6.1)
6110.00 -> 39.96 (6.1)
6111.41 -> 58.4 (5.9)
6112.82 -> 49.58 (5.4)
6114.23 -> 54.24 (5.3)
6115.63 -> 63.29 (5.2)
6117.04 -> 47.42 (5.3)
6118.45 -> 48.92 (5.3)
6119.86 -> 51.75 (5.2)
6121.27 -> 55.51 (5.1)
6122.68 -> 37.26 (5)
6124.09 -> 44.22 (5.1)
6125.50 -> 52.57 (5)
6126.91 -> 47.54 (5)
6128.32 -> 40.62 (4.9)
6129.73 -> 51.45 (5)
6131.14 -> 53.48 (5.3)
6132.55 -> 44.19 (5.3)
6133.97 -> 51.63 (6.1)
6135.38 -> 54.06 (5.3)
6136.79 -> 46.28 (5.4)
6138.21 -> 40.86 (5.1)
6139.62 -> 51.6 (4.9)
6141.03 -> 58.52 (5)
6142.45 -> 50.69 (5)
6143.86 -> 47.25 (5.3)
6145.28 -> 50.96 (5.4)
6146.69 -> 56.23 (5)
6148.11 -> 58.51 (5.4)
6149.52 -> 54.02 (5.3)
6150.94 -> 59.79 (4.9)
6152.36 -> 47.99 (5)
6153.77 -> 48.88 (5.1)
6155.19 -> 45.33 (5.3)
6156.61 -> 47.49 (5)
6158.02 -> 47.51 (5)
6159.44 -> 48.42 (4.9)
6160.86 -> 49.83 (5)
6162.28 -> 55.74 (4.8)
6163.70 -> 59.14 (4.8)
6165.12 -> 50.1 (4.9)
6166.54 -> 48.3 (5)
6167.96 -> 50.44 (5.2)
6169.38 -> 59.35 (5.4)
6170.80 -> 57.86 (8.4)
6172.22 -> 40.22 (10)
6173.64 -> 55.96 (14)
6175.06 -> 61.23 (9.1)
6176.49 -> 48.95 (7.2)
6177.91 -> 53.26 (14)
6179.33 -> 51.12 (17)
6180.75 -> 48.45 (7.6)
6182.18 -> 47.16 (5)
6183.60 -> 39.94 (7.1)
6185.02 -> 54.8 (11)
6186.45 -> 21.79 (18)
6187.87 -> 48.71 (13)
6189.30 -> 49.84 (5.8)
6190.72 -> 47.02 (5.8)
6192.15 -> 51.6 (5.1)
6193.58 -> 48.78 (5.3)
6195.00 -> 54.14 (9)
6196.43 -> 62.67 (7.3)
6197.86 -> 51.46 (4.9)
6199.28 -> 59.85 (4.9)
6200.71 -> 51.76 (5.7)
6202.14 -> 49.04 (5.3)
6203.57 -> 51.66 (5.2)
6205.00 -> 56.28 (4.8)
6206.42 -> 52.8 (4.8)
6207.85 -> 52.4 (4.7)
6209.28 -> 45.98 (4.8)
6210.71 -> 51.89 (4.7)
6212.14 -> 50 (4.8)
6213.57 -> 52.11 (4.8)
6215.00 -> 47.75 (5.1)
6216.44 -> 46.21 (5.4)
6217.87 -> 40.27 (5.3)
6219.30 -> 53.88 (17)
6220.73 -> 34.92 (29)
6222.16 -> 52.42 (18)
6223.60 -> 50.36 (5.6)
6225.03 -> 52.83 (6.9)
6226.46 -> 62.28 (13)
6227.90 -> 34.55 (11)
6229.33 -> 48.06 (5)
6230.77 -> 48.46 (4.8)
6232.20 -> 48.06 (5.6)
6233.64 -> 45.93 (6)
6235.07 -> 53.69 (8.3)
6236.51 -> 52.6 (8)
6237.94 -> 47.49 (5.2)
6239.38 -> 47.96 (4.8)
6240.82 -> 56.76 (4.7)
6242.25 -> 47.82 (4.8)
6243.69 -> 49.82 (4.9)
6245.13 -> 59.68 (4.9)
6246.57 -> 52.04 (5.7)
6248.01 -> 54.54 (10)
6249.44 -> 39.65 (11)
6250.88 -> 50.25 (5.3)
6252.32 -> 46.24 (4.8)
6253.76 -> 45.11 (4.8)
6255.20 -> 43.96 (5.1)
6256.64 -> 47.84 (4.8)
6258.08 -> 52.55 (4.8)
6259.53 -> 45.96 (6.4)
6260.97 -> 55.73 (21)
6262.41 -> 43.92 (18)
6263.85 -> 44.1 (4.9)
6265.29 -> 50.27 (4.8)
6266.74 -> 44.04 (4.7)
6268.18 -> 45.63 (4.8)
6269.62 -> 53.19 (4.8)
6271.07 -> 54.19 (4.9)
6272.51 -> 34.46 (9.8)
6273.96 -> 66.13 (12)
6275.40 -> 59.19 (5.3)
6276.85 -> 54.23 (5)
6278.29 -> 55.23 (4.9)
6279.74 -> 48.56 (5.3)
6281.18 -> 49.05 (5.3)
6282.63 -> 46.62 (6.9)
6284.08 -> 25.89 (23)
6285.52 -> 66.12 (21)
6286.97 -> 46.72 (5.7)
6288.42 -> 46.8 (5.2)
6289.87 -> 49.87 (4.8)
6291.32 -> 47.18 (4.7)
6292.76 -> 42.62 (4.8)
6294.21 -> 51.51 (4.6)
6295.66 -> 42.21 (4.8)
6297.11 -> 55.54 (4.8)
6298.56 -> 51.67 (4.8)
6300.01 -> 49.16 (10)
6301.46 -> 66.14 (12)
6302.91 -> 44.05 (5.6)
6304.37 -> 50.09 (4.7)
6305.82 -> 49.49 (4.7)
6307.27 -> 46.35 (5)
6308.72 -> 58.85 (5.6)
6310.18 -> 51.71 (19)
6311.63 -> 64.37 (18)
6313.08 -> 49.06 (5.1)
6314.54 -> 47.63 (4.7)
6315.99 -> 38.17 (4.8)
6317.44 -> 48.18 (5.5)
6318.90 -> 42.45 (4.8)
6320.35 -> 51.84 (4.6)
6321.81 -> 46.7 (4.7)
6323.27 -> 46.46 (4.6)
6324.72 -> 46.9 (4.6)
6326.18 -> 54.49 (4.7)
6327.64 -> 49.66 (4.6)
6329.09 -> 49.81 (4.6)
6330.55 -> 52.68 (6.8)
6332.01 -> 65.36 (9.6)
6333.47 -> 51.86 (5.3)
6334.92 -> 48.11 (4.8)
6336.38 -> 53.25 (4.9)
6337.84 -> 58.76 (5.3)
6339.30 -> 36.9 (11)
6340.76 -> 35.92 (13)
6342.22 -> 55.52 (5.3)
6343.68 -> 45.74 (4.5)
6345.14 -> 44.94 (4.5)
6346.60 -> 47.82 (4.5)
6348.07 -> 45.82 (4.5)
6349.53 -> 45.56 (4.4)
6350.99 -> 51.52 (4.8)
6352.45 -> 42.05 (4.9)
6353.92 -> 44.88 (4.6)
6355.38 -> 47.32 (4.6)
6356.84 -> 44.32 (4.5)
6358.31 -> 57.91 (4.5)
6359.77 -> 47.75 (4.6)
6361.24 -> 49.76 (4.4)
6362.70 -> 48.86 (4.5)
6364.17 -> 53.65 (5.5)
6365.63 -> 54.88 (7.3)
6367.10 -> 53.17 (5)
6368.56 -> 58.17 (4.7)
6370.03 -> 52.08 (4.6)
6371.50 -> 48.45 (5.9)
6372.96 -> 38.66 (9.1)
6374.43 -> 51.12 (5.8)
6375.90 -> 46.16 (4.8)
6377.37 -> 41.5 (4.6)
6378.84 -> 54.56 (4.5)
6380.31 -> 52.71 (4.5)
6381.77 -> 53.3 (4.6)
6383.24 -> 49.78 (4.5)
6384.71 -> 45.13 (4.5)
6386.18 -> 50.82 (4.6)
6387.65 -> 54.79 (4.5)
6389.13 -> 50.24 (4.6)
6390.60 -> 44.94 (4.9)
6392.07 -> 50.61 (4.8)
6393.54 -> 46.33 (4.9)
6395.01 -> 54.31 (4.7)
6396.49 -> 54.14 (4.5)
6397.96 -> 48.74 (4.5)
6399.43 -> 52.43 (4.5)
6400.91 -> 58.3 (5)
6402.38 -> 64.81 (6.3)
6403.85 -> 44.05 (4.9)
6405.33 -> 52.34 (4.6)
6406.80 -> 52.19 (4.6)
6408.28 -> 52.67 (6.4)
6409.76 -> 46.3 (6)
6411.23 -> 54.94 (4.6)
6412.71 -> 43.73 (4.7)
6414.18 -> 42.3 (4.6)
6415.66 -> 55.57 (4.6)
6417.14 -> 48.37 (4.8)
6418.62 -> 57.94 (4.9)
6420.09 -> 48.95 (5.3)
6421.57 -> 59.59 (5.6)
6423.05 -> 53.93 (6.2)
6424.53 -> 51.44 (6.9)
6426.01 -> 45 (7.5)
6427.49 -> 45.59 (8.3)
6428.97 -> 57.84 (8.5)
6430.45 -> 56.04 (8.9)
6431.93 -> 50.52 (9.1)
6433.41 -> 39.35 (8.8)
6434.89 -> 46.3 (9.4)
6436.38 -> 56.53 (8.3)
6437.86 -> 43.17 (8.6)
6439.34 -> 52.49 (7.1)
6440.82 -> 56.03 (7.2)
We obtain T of 0.06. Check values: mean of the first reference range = 52.7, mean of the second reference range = 49.5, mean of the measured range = 49.2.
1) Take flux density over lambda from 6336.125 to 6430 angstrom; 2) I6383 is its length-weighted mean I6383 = 50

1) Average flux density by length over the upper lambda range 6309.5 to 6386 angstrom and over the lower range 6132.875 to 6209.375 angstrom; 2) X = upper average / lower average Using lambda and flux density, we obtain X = 0.97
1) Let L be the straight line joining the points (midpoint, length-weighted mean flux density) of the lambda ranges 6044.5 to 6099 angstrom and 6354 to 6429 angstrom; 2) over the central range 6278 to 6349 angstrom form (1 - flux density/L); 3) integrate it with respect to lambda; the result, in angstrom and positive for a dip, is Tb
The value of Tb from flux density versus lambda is 2.40 angstrom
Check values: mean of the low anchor 52.1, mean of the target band 49.3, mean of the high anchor 50.7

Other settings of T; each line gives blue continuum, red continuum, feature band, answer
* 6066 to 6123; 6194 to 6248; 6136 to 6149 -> 0.02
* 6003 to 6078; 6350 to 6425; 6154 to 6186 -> 0.01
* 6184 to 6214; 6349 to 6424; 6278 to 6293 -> 0.06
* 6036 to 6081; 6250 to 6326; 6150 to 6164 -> 0.00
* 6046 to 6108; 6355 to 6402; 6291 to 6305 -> 0.02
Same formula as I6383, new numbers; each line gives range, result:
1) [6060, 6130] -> 52.3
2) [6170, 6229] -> 49.9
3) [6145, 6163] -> 51.6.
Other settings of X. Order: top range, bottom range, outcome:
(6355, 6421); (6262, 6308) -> 1.03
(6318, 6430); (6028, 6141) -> 0.96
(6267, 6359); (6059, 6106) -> 0.93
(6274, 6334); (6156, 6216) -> 0.99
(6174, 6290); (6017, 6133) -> 0.95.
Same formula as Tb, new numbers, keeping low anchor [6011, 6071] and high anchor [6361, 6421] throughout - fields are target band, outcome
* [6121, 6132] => 0.9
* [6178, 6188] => 1.3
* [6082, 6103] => -0.7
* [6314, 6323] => 0.9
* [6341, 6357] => 1.4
